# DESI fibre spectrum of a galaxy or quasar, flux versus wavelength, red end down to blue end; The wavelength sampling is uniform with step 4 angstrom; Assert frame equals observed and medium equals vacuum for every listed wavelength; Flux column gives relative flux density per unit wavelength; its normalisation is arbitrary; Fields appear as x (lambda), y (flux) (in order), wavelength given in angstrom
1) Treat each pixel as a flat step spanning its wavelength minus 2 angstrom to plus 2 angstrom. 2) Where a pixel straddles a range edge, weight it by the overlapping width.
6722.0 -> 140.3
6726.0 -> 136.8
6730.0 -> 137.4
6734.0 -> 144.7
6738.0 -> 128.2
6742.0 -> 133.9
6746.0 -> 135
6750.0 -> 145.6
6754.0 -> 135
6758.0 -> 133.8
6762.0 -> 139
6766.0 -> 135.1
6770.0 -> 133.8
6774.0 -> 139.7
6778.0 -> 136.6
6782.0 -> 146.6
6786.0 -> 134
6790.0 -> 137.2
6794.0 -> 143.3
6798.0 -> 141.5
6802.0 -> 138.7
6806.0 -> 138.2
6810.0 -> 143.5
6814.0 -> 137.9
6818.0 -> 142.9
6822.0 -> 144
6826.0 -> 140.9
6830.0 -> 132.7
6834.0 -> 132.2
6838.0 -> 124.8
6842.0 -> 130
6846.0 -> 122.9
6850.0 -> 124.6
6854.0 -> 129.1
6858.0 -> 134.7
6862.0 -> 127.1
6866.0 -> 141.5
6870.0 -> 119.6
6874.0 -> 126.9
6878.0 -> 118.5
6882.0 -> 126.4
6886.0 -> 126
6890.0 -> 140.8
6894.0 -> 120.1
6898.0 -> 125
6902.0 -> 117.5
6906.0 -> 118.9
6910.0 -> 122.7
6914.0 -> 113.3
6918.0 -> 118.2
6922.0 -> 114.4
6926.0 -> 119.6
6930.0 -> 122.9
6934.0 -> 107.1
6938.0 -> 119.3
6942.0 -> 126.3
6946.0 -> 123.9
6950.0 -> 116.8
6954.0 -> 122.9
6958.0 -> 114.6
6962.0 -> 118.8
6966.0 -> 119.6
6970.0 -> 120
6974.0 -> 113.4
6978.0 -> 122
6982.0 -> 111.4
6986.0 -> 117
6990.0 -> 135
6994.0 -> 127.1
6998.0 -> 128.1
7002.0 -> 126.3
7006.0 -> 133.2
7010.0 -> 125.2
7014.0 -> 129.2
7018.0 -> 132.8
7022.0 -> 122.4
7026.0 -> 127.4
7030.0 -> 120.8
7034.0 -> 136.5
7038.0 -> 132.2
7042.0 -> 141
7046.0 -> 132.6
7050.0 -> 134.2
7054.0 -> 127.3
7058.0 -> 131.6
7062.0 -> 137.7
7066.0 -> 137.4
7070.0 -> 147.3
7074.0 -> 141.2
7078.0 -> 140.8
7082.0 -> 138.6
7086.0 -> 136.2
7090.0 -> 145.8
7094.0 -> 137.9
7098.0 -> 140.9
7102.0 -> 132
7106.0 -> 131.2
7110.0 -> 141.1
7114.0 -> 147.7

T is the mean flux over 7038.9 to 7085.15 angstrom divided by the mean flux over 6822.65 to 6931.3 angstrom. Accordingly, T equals 1.09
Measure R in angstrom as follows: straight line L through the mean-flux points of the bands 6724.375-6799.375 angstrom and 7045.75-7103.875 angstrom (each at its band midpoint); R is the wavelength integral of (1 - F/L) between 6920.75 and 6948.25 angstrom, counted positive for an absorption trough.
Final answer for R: 3.7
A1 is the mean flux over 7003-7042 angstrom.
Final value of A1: 129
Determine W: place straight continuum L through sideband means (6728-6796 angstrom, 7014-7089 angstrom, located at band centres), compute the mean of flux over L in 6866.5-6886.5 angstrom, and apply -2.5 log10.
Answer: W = 0.10 mag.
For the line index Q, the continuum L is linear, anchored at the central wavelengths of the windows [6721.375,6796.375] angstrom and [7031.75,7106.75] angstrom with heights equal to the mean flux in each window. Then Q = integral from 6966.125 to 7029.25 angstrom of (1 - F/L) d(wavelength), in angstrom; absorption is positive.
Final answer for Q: 5.8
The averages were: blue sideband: 138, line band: 124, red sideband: 137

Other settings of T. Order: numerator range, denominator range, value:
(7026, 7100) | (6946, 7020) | 1.11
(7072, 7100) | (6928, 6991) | 1.18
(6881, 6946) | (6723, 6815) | 0.88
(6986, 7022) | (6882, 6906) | 1.03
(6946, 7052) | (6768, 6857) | 0.92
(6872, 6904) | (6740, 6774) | 0.92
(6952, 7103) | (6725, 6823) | 0.94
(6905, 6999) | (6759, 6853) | 0.88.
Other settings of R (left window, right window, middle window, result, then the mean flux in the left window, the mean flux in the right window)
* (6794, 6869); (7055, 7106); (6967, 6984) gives 2.5 angstrom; 135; 138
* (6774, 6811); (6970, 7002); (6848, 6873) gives 0.8 angstrom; 140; 122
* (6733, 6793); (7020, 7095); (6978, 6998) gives 1.8 angstrom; 137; 135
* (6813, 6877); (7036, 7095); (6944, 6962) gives 2.0 angstrom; 132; 137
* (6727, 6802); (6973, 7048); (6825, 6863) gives 1.3 angstrom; 138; 127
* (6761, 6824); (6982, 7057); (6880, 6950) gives 6.6 angstrom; 140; 129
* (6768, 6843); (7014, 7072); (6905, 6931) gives 3.3 angstrom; 138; 133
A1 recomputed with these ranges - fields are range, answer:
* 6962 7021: 124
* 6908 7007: 120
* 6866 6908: 125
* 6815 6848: 134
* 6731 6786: 137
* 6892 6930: 119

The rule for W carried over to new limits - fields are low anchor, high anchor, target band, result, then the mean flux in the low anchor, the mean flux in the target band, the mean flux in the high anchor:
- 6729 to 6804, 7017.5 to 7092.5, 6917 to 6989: 0.15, 138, 118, 135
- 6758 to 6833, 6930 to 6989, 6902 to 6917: 0.06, 139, 118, 119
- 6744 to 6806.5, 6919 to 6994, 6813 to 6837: -0.04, 138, 138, 119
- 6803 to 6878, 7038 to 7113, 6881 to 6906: 0.07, 133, 125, 137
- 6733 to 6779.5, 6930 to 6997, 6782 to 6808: -0.05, 137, 139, 120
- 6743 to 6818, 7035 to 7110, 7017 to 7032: 0.10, 139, 125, 137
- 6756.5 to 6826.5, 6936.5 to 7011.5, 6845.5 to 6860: 0.04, 139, 128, 122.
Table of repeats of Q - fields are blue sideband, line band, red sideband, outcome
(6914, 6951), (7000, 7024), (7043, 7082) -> 0.3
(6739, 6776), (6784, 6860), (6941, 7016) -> -1.7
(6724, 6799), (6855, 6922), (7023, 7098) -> 6.0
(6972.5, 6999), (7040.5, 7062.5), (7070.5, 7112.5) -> -0.2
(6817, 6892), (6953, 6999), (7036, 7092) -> 4.8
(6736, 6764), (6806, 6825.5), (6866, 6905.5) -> -1.6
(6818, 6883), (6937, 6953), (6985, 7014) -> 0.9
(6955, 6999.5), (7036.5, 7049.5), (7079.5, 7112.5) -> -0.5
